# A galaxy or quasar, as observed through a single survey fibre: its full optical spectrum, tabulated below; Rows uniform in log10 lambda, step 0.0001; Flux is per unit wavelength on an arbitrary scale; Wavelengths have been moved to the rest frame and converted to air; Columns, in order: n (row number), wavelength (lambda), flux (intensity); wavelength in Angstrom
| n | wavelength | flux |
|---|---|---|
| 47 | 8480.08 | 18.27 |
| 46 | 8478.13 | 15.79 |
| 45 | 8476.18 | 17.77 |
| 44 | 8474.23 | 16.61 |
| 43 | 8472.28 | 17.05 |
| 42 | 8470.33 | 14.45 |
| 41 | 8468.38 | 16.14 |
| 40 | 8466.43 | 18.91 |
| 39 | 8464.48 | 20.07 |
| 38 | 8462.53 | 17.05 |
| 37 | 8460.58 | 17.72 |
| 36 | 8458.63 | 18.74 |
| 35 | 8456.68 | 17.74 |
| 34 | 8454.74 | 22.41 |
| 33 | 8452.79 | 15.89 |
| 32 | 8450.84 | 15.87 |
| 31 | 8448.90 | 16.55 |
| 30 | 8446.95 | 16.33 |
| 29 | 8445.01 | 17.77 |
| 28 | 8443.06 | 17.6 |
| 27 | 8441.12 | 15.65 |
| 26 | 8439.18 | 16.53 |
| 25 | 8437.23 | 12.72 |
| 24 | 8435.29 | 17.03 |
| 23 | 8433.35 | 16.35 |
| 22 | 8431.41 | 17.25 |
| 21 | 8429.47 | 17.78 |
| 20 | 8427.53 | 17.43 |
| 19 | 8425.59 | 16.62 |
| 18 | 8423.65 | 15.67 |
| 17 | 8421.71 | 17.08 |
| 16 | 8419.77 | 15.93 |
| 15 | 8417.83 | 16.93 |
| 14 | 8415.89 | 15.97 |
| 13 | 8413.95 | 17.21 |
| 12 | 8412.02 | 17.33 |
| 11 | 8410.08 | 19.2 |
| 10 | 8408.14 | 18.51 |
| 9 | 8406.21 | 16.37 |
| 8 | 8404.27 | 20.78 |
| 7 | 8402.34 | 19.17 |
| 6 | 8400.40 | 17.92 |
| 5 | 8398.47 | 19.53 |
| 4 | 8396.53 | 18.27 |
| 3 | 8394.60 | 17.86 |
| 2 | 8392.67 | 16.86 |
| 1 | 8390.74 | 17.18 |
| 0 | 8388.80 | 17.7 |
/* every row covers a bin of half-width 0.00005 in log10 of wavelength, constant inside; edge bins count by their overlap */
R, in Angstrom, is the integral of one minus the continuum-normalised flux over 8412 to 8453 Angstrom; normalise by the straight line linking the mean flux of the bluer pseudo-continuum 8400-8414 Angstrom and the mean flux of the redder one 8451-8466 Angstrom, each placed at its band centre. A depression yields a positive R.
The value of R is 4.18 Angstrom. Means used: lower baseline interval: 18.4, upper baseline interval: 18.4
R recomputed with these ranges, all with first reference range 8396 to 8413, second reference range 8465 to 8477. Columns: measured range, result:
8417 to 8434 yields 1.2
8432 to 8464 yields 0.8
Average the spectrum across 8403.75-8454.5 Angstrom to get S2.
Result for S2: 16.9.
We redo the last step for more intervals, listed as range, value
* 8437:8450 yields 16.4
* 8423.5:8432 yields 17.1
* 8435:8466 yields 17.3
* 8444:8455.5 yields 17.4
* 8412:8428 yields 16.6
